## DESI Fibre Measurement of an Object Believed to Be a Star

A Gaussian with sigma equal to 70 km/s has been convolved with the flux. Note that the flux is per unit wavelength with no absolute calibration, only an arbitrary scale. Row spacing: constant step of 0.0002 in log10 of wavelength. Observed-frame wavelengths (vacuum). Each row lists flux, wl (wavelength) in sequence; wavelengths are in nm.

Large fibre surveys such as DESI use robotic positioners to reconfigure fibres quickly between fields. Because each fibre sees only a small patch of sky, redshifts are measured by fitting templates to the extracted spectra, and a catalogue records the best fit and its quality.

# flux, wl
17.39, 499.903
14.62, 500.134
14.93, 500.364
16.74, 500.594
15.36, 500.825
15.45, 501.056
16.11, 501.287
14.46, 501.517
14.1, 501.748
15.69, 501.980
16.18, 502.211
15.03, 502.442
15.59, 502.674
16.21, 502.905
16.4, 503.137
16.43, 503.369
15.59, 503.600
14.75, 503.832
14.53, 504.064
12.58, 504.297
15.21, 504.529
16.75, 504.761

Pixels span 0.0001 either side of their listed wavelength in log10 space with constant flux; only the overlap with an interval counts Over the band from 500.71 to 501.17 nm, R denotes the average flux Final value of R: 15.4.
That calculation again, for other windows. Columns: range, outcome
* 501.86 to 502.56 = 15.6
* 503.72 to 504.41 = 13.9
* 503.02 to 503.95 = 15.8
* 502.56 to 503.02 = 15.9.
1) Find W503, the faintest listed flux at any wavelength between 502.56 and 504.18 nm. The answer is 14.53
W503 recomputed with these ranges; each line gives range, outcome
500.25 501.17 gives 14.93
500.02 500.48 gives 14.62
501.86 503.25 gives 15.03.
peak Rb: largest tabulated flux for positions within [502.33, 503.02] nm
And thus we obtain 16.21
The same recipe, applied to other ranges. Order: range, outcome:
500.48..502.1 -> 16.74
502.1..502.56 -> 16.18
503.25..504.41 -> 16.43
